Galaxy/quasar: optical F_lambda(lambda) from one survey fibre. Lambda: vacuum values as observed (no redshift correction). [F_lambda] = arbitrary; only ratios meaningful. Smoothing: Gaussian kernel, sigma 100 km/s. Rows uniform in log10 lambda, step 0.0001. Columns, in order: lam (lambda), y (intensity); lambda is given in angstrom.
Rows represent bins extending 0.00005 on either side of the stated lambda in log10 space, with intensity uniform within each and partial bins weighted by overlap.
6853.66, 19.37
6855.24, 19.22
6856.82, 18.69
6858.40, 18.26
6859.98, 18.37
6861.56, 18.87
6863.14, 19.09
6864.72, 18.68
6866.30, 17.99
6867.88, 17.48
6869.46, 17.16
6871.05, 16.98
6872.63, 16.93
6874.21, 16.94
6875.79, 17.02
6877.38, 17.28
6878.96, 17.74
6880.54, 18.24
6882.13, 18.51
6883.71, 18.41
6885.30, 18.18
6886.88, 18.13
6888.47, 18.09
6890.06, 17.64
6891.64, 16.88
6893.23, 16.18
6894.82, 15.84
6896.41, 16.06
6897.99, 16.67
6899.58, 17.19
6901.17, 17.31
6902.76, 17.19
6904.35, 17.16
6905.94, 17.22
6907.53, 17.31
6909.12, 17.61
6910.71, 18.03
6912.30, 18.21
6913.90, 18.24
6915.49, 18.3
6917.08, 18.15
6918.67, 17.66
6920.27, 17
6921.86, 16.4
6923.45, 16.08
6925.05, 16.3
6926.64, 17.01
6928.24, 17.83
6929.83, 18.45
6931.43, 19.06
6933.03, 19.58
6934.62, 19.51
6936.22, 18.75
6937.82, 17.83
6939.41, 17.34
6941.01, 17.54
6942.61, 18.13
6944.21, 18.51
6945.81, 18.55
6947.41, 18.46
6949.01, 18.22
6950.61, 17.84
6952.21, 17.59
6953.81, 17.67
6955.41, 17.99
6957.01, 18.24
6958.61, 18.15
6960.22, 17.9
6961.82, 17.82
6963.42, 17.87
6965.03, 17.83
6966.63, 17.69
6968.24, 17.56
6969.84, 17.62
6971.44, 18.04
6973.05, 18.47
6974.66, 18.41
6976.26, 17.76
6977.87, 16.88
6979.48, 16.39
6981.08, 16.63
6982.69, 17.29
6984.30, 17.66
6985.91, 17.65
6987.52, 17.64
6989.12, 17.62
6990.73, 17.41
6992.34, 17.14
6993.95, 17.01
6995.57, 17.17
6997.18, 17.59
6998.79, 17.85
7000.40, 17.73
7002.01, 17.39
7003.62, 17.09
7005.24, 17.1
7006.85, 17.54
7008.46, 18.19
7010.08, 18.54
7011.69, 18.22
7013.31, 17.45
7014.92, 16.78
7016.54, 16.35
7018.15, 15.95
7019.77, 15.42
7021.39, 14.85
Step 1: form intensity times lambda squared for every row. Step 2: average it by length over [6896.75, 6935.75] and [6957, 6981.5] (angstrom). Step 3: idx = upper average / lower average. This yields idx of 1.02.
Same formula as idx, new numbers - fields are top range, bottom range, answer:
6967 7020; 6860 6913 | 1.02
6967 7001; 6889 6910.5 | 1.06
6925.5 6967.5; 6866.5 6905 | 1.06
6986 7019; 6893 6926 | 1.04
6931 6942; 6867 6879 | 1.10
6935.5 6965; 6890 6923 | 1.06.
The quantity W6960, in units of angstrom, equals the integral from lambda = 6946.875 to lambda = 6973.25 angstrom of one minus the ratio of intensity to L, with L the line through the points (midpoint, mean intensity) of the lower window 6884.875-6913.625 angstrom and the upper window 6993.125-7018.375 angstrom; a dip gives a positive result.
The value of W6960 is -0.9 angstrom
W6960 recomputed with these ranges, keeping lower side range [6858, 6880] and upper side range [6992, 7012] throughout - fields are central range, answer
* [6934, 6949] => -0.5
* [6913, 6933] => 0.1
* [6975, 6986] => 0.3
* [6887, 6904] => 0.7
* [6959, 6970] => -0.1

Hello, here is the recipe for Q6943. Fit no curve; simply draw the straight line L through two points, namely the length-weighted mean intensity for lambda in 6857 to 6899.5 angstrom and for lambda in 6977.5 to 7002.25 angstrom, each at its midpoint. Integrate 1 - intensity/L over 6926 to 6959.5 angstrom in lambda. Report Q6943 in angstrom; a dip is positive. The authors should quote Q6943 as -1.46 angstrom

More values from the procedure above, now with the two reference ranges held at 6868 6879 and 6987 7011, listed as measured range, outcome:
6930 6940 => -0.79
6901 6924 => -0.29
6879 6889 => -0.62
